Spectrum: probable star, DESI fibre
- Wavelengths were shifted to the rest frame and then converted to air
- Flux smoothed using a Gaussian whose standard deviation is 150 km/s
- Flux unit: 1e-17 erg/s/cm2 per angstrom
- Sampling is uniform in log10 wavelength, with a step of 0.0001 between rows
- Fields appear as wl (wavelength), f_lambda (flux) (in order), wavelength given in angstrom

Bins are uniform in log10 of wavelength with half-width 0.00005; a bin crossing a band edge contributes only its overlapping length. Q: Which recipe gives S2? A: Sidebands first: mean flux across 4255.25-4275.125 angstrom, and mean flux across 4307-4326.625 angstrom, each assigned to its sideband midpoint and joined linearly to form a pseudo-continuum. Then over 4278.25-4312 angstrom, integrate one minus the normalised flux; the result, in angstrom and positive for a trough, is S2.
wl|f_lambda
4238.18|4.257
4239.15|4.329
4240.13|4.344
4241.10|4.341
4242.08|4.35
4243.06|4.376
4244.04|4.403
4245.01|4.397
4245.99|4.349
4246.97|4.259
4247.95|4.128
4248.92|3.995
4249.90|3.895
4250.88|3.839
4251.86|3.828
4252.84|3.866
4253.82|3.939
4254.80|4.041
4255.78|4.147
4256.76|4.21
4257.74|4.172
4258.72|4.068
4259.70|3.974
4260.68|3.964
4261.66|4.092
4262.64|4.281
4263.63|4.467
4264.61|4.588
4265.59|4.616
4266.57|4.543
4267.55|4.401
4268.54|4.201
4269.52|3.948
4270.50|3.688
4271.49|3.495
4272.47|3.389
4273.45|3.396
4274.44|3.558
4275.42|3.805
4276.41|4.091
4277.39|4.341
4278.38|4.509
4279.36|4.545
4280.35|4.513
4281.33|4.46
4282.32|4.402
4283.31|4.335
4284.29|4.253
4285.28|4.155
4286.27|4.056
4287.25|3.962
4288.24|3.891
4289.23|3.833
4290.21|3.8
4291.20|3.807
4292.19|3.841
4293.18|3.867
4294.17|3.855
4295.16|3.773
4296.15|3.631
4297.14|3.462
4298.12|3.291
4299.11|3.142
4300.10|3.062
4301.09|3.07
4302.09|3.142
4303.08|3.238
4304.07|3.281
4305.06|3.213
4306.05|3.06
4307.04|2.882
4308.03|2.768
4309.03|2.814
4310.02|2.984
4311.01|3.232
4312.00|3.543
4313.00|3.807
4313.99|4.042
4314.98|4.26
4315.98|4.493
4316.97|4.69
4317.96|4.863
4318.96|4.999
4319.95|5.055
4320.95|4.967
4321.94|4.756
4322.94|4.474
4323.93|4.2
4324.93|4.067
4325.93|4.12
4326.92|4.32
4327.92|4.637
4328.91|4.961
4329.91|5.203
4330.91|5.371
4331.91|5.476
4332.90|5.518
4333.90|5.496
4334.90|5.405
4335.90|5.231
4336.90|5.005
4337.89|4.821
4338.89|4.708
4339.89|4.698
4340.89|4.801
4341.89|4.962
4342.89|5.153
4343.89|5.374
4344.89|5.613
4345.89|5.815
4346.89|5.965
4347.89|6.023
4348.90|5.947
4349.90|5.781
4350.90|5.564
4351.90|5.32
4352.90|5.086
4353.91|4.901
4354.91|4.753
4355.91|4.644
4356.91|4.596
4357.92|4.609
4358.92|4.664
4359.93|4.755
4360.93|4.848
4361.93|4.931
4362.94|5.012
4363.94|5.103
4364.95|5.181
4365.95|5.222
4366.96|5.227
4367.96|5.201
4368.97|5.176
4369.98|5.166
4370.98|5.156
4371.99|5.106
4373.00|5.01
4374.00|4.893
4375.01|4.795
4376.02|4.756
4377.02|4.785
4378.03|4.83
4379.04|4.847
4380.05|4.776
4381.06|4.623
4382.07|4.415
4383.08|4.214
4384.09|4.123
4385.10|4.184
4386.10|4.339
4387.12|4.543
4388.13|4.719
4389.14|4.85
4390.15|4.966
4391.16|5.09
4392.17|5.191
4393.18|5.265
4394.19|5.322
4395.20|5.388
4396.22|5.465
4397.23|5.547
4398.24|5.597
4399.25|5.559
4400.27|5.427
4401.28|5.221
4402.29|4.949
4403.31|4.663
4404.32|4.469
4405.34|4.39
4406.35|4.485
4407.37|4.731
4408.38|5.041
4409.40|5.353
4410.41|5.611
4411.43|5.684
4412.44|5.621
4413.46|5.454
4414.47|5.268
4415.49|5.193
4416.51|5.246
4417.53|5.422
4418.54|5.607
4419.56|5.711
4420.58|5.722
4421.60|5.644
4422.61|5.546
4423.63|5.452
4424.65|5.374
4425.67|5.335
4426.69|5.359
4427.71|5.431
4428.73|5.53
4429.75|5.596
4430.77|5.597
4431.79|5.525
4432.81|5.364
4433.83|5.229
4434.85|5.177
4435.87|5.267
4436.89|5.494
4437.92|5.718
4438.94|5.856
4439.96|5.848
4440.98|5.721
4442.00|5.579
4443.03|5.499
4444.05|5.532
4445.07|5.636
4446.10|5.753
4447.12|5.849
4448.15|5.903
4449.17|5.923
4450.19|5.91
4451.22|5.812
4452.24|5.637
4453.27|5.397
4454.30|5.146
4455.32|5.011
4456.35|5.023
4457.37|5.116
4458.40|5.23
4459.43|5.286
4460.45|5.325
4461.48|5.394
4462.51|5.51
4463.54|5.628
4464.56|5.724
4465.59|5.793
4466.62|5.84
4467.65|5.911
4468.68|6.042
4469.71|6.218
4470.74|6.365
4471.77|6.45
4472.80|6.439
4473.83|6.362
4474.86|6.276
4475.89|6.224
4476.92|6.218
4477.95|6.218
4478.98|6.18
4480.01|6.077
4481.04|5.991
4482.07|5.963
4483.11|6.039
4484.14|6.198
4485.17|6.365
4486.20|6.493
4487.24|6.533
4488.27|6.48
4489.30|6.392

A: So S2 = 3.58 angstrom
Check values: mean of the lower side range 4.06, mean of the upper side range 4.08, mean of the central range 3.64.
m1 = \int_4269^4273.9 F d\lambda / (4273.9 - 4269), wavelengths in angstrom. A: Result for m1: 3.59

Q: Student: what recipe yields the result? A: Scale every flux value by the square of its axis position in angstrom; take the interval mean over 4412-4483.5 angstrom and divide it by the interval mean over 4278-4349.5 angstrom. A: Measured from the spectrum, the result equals 1.4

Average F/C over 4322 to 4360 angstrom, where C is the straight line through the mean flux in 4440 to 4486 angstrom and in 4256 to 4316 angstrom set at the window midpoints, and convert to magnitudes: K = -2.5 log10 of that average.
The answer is -0.14 mag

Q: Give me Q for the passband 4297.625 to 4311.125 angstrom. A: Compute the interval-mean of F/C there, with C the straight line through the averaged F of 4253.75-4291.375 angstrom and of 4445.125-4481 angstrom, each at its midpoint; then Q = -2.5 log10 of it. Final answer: 0.38 mag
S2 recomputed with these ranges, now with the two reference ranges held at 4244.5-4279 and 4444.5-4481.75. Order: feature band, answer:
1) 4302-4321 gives 3.2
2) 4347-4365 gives -0.9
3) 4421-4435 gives 0.1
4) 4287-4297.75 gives 1.4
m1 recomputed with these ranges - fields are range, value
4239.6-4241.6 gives 4.34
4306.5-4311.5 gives 2.94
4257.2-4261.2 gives 4.05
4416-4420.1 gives 5.5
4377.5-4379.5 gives 4.83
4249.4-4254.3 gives 3.87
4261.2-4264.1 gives 4.27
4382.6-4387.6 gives 4.28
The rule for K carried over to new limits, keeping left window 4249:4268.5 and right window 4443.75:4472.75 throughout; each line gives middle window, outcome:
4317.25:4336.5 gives -0.052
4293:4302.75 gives 0.288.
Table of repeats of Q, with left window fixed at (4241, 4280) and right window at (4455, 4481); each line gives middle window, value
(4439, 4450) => -0.02 mag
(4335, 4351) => -0.11 mag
